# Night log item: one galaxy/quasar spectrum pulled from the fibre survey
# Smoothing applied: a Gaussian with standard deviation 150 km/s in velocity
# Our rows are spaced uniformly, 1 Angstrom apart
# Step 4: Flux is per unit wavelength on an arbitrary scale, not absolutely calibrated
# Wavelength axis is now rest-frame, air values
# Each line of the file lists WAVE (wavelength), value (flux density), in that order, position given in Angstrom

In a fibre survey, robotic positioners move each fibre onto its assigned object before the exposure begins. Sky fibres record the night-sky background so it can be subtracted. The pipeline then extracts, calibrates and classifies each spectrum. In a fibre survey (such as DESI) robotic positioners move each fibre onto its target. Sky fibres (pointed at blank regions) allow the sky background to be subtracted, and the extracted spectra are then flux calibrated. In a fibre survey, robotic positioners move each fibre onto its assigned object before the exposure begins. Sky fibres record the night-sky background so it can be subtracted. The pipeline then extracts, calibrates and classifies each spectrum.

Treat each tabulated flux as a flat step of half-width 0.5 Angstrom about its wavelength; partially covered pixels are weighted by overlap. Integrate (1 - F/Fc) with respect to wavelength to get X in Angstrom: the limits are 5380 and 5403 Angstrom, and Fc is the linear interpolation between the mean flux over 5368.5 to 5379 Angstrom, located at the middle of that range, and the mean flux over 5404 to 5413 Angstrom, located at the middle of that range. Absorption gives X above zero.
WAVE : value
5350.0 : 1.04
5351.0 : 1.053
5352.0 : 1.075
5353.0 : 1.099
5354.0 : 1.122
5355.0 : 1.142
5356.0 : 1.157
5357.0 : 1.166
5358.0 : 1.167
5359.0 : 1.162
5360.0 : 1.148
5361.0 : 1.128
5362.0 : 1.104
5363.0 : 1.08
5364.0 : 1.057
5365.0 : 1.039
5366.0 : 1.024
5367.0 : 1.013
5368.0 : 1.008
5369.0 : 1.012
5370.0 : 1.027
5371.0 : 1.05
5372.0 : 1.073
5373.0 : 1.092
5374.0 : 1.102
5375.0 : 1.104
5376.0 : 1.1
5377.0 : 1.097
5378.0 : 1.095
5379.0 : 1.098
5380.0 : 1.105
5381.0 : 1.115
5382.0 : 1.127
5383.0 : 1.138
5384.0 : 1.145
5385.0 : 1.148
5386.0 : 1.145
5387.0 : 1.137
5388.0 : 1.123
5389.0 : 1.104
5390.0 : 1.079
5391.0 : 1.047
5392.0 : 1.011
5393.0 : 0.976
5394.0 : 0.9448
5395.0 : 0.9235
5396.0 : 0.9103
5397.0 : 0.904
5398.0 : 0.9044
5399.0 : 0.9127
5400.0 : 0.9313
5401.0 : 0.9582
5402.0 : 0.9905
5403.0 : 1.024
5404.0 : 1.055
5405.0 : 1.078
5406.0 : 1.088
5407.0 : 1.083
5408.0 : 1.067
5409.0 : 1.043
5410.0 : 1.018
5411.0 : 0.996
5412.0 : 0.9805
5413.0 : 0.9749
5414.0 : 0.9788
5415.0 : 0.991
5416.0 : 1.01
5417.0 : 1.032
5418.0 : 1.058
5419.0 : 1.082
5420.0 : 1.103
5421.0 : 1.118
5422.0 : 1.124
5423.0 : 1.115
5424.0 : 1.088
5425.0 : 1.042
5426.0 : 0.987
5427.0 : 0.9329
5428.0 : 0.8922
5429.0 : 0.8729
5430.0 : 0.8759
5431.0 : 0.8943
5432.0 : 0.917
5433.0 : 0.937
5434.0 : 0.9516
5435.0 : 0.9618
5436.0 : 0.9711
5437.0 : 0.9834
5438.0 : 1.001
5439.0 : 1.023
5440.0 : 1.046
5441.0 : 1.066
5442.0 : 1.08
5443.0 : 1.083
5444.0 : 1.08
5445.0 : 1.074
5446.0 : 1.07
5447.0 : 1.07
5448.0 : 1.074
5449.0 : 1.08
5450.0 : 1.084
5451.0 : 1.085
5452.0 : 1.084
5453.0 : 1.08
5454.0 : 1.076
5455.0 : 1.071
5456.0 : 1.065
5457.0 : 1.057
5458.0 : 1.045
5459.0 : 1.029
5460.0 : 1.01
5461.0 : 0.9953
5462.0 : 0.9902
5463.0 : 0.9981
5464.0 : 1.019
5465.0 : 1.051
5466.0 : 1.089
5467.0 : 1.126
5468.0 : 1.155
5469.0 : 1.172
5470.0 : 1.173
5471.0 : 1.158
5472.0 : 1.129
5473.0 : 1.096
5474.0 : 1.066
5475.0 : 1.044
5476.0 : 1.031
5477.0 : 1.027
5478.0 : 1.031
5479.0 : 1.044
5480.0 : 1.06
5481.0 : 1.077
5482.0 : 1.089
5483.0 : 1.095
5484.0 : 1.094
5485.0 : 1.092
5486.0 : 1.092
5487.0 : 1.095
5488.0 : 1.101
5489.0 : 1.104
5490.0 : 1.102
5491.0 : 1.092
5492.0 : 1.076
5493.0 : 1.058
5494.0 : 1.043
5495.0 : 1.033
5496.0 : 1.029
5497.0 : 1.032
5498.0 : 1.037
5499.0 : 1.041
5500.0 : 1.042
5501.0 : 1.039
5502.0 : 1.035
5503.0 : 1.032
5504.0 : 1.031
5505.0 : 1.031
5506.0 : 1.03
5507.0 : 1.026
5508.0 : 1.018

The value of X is 0.58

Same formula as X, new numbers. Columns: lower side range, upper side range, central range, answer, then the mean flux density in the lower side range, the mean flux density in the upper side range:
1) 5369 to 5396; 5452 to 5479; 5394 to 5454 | 3.3 Angstrom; 1.08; 1.07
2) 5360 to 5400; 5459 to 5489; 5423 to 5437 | 1.5 Angstrom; 1.06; 1.08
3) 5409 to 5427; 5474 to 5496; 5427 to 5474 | 0.6 Angstrom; 1.04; 1.07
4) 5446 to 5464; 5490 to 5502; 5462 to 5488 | -0.8 Angstrom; 1.05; 1.05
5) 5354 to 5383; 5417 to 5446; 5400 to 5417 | 0.4 Angstrom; 1.09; 1.01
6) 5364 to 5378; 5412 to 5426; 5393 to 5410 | 1.0 Angstrom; 1.06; 1.05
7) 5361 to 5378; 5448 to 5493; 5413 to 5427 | 0.3 Angstrom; 1.06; 1.08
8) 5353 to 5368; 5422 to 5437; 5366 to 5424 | -0.7 Angstrom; 1.1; 0.966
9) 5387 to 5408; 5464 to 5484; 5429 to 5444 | 0.9 Angstrom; 1.01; 1.09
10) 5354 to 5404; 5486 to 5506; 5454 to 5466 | 0.3 Angstrom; 1.06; 1.06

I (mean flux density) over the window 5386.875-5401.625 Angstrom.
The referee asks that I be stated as 0.987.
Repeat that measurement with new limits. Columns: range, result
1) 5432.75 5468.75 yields 1.05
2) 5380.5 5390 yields 1.13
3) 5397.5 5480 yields 1.03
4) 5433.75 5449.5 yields 1.04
